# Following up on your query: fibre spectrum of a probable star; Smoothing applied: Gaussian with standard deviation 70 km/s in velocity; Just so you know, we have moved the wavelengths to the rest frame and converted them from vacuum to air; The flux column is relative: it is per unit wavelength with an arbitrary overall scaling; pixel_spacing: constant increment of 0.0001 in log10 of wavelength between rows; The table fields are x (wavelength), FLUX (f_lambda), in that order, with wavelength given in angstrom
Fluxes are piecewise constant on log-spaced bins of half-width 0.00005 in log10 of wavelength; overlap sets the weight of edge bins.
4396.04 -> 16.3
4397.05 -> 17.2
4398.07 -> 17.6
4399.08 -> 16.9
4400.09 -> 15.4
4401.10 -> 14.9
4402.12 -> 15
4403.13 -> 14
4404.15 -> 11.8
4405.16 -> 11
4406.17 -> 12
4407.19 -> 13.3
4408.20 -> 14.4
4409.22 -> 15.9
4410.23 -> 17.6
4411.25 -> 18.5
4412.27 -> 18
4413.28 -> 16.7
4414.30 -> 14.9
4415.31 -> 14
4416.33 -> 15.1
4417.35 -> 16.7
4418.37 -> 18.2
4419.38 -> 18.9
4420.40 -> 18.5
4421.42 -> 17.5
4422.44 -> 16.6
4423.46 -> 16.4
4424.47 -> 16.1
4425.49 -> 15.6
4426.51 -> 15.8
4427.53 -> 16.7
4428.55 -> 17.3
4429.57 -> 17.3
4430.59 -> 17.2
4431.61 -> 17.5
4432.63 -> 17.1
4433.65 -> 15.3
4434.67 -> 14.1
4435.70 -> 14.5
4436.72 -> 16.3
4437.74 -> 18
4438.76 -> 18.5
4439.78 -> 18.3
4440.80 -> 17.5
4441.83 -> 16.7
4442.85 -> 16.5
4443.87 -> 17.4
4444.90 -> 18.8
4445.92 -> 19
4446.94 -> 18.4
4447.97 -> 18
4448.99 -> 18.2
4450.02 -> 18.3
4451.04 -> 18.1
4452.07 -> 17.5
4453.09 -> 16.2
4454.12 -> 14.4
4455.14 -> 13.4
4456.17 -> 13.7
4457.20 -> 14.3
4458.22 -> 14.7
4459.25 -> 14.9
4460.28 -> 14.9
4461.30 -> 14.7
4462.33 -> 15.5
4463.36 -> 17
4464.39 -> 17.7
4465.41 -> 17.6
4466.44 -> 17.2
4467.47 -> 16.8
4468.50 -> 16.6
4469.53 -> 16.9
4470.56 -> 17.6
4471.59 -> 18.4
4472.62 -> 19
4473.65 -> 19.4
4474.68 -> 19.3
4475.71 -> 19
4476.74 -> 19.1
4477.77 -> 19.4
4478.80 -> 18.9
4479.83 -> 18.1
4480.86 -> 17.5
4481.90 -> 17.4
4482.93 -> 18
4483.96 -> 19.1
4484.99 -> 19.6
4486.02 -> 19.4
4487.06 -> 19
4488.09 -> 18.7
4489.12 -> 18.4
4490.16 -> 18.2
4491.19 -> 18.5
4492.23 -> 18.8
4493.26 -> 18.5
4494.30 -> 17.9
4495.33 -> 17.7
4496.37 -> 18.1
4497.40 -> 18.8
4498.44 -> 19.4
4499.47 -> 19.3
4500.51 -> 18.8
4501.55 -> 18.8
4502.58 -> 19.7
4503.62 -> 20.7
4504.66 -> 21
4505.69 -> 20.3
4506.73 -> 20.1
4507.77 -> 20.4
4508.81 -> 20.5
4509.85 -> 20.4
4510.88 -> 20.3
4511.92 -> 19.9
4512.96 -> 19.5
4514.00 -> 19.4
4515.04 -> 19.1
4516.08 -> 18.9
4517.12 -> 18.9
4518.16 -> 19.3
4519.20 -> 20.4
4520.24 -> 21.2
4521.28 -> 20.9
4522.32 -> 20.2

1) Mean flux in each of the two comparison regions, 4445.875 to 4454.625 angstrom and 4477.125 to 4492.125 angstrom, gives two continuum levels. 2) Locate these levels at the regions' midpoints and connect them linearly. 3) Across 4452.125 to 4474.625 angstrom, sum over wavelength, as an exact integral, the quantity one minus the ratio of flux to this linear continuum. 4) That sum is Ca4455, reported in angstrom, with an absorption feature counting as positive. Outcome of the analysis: 2.0 angstrom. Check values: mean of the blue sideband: 17.5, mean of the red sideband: 18.6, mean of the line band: 16.3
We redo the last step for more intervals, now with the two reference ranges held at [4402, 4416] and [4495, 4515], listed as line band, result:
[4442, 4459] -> 0.2 angstrom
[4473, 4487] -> -0.3 angstrom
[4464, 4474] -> 0.1 angstrom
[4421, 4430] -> -0.5 angstrom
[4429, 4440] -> -0.4 angstrom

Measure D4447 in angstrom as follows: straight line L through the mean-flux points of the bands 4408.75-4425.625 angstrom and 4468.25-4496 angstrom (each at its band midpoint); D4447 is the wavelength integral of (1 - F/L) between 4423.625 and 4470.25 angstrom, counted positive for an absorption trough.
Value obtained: 2.57 angstrom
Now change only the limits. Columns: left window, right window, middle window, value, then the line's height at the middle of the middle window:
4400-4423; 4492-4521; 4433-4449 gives -0.3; 16.8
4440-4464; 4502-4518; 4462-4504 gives -0.2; 18.3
